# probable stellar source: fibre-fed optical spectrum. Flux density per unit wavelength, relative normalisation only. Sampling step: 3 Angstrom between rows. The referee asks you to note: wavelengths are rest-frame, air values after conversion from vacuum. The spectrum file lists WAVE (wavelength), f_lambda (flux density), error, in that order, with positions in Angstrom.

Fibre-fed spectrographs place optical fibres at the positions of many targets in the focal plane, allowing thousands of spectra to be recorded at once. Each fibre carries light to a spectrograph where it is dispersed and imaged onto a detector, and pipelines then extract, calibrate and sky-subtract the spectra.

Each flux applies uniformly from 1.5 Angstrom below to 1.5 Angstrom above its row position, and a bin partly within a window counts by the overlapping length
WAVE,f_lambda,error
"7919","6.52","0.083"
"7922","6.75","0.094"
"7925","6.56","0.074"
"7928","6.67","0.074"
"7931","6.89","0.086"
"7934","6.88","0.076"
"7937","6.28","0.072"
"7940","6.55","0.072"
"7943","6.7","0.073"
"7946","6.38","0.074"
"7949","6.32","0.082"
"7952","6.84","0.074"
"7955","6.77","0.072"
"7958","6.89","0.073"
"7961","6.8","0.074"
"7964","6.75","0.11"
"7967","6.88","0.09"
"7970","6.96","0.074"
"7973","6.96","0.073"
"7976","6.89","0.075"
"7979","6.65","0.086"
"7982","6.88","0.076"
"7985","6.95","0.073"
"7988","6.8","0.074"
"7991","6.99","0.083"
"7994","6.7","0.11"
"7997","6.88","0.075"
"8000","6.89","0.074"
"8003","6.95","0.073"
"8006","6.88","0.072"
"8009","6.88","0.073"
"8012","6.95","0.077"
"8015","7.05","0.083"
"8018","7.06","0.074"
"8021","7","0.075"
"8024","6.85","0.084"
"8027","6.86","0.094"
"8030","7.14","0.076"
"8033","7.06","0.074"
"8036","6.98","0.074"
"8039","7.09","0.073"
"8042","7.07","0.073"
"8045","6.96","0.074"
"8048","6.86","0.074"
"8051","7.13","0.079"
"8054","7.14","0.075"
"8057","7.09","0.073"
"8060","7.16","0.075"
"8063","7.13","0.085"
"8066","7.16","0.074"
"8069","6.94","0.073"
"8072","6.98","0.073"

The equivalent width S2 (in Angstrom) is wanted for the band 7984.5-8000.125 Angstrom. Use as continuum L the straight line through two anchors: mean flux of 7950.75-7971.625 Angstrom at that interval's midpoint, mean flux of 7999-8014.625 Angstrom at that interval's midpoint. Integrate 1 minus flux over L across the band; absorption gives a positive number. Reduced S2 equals 0.1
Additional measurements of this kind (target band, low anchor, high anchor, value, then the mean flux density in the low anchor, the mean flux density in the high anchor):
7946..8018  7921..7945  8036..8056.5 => -0.2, 6.65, 7.04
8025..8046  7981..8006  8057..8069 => 0.0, 6.88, 7.12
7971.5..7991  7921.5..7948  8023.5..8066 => -0.2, 6.62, 7.05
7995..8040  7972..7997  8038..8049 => -0.2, 6.85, 7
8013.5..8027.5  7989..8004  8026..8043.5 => 0.0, 6.88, 7.04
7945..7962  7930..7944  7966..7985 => 0.2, 6.65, 6.88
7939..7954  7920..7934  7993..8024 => 0.5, 6.73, 6.92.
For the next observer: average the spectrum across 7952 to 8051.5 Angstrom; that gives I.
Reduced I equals 6.92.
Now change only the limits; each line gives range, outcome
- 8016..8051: 7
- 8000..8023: 6.96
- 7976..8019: 6.89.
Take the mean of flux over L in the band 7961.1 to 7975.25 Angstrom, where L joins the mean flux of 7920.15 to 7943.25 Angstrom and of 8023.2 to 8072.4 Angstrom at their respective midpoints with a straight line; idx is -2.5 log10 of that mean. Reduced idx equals -0.02 mag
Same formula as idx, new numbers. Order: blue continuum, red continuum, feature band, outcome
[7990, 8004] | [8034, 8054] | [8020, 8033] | 0.00 mag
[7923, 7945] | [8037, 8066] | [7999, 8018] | 0.00 mag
